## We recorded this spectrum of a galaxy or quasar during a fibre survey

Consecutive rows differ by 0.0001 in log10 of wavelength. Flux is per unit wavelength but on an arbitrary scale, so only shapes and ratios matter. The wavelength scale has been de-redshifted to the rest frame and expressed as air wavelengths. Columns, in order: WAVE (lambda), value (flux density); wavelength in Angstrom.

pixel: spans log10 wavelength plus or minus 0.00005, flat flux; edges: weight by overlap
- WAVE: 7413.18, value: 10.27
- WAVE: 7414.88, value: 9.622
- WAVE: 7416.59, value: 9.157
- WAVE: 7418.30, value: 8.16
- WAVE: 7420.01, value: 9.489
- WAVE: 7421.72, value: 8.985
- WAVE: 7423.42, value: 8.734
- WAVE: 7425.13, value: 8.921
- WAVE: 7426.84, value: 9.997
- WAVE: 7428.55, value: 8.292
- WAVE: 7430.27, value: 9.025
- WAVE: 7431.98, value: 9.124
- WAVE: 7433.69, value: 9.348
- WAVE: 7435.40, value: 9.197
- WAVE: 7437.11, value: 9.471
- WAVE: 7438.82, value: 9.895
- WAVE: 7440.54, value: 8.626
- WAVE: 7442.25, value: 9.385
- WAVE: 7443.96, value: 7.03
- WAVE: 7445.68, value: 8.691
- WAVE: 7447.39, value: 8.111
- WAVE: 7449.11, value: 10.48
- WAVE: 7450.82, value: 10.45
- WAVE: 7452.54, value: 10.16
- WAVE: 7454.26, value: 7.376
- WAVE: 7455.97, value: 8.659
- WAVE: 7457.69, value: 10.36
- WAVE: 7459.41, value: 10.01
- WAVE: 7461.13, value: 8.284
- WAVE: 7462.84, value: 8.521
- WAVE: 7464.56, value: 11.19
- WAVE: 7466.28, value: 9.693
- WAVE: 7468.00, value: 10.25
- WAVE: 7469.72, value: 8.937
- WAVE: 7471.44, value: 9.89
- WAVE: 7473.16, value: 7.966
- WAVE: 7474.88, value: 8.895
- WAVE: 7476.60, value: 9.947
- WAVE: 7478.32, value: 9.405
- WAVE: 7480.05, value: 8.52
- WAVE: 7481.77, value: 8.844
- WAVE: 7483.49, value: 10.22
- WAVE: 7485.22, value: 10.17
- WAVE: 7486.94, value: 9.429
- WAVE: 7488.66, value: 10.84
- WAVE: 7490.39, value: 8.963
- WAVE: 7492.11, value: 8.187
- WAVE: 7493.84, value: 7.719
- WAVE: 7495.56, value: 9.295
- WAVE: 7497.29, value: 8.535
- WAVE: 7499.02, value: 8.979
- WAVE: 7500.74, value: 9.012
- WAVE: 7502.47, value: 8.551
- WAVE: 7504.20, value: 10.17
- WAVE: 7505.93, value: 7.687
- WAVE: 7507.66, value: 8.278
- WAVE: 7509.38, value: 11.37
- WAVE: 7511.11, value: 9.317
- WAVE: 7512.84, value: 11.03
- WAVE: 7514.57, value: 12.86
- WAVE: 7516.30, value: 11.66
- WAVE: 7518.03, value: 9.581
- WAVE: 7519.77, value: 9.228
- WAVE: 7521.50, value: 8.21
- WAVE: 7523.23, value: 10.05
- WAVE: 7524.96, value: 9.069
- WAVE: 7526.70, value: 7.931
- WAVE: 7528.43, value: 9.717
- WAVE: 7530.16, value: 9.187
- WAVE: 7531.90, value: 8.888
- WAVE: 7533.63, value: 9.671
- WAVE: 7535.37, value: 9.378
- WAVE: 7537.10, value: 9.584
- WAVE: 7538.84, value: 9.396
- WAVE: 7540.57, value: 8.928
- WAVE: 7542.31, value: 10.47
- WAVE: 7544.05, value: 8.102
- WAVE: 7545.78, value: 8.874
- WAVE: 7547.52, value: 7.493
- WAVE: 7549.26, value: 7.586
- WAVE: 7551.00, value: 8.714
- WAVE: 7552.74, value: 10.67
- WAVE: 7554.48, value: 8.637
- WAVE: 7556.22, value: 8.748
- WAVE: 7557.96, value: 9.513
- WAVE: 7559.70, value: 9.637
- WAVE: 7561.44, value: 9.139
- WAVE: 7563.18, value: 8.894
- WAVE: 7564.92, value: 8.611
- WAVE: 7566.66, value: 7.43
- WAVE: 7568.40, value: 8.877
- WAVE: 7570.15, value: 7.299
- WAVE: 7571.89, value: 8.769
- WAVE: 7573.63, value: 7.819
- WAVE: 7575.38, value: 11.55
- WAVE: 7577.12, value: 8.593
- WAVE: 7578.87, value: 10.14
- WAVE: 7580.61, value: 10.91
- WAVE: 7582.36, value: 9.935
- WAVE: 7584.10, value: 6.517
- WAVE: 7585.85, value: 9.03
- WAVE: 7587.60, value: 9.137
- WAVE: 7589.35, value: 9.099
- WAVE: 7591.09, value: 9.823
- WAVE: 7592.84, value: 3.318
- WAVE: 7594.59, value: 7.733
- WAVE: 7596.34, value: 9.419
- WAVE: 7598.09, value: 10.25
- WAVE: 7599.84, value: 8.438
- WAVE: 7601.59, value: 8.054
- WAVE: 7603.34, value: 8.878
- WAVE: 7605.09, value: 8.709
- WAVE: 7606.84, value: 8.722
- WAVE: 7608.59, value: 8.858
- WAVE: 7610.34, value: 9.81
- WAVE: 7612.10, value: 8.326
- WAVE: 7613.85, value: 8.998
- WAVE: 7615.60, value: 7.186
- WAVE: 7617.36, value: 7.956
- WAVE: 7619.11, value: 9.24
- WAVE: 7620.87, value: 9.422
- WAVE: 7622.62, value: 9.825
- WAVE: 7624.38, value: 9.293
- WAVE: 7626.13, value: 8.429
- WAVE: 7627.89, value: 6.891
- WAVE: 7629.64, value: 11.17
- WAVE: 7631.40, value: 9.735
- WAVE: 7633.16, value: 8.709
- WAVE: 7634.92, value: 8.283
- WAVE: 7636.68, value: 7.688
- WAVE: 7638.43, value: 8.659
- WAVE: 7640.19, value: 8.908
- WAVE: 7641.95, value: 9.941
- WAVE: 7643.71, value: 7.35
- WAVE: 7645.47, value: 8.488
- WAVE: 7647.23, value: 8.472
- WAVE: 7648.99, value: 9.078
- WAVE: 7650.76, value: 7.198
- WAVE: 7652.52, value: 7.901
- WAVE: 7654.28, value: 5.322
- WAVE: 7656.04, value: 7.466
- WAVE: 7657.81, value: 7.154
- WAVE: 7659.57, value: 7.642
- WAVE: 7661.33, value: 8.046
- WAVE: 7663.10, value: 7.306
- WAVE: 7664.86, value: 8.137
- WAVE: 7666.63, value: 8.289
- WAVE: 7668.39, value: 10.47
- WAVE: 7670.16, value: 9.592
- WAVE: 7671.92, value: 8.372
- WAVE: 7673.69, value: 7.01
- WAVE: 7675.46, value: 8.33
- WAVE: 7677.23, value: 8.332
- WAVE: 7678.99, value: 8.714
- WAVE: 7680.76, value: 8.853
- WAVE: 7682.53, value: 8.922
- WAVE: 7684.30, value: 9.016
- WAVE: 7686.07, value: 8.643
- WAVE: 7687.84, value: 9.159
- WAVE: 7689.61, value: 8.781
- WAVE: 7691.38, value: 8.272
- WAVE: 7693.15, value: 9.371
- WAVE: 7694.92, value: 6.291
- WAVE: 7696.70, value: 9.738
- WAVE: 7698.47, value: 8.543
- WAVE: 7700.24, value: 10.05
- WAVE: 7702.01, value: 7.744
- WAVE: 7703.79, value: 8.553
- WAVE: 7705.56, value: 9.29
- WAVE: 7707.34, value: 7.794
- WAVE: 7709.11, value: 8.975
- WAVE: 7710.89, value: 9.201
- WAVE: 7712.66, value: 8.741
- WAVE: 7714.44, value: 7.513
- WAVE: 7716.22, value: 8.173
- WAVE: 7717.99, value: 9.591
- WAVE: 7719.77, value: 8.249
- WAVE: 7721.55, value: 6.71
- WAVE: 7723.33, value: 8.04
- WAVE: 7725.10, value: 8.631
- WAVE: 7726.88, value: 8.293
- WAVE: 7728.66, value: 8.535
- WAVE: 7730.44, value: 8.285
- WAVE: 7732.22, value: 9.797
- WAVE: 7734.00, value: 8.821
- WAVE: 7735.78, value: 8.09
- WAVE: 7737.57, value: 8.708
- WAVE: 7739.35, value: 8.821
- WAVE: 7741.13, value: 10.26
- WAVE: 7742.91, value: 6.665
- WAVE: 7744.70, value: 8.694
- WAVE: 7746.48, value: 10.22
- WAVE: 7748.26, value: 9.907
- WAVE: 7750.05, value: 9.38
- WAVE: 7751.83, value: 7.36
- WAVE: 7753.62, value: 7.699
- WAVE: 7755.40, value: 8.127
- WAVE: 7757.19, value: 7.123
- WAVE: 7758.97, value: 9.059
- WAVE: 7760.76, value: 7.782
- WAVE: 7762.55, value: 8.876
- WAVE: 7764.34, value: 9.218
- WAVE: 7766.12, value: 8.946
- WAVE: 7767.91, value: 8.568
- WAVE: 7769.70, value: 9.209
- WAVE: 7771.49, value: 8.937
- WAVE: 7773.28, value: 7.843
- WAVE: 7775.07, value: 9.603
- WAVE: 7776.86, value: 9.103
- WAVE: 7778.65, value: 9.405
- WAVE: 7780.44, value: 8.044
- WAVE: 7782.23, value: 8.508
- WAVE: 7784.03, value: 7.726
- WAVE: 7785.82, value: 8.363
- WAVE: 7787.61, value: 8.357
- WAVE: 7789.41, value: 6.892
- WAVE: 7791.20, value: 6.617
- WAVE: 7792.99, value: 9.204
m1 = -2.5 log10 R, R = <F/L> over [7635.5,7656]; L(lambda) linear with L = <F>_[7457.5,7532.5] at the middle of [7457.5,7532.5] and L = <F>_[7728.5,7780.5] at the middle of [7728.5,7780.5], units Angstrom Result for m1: 0.12 mag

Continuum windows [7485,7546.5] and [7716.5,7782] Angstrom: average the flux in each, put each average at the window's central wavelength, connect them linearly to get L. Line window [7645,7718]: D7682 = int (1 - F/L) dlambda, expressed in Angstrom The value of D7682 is 3.8 Angstrom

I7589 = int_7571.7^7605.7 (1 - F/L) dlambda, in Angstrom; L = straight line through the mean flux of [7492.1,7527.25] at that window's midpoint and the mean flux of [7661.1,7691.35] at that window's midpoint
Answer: 0.8 Angstrom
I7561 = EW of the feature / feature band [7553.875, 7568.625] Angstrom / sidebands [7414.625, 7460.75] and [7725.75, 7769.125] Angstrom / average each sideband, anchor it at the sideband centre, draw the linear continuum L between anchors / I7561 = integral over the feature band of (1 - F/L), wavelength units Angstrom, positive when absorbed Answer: 0.16 Angstrom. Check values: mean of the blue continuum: 9.12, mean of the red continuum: 8.64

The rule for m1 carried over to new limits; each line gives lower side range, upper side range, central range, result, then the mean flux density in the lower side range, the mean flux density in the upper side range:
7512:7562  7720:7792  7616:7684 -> 0.06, 9.38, 8.48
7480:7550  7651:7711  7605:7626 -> -0.01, 9.3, 8.37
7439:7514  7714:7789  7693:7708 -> 0.01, 9.26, 8.55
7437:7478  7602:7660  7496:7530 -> -0.06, 9.26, 8.48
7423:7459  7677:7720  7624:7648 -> 0.01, 9.12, 8.67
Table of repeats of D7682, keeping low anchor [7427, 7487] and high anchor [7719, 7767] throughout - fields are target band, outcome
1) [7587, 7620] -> 1.4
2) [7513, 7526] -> -1.4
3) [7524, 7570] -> 0.4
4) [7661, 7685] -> 0.5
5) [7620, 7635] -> -0.5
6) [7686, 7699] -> 0.1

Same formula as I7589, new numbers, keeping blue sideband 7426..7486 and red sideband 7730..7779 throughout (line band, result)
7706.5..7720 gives 0.39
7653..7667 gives 2.35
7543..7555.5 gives 0.67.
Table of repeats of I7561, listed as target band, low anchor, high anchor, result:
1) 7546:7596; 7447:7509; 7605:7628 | 1.14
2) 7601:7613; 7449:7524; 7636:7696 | -0.16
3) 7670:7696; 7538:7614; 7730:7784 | 0.75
